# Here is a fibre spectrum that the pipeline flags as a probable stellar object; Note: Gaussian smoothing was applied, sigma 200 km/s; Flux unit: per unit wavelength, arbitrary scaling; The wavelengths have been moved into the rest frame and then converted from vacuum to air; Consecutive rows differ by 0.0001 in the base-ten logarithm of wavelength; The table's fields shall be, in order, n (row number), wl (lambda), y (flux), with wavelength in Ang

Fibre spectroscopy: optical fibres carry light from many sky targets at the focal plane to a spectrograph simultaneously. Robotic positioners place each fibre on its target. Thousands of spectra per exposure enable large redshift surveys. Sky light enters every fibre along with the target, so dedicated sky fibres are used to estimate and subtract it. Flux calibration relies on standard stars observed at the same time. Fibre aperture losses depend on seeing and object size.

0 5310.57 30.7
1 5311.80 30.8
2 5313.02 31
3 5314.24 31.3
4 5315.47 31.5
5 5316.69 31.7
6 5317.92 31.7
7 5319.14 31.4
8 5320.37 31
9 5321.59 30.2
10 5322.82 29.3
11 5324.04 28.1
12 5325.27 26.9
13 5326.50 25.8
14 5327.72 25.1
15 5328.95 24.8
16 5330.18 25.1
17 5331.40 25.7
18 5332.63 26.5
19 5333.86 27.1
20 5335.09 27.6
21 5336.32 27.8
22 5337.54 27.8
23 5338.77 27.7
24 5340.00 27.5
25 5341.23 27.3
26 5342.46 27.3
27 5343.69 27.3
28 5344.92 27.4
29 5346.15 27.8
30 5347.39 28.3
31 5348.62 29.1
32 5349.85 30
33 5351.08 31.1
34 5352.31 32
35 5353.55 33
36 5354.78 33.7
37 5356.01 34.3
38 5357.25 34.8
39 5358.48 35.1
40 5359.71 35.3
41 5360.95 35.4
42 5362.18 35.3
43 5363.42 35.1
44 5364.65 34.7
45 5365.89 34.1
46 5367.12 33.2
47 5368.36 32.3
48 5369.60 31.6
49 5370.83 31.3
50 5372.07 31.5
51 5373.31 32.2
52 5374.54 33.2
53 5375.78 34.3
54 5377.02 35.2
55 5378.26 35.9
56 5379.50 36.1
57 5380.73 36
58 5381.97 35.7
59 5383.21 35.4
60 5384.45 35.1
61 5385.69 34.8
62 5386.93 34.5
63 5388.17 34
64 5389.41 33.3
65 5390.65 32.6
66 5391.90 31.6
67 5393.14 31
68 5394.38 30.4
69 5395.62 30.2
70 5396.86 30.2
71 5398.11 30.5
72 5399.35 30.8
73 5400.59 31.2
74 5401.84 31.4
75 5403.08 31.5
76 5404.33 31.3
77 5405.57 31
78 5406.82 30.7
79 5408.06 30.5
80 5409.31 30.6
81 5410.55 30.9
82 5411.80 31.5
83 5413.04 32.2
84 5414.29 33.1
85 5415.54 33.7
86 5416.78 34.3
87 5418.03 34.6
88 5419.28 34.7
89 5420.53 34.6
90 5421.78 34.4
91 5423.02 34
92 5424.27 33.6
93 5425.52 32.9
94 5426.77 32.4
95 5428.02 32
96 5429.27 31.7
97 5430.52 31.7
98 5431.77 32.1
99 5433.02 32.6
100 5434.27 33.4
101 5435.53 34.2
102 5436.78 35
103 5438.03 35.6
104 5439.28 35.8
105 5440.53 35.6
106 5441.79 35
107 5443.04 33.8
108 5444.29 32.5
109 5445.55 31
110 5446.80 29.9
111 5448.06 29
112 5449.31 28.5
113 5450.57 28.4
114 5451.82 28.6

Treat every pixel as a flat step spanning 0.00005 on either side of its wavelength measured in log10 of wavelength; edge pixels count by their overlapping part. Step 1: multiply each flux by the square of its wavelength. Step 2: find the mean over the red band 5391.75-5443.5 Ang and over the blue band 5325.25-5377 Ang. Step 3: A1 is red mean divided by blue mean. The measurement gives 1.1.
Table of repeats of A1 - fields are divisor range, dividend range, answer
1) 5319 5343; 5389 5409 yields 1.16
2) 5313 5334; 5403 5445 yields 1.20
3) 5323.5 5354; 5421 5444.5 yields 1.26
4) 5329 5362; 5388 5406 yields 1.08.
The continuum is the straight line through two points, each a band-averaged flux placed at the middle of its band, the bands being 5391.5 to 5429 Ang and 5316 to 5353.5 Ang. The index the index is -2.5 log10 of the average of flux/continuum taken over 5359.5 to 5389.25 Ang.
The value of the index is -0.13 mag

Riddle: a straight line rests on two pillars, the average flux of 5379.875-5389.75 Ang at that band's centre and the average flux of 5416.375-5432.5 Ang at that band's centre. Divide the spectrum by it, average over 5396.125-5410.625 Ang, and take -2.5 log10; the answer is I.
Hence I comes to 0.11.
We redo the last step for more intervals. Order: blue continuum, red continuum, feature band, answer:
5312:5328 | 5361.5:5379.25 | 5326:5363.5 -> 0.077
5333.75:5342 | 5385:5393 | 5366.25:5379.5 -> -0.057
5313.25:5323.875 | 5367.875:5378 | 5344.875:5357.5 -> 0.033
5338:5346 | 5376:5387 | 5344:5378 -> -0.047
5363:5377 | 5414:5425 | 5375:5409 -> 0.026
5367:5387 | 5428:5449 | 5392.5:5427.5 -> 0.045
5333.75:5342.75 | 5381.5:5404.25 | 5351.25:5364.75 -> -0.171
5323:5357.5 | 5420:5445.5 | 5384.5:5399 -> -0.031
